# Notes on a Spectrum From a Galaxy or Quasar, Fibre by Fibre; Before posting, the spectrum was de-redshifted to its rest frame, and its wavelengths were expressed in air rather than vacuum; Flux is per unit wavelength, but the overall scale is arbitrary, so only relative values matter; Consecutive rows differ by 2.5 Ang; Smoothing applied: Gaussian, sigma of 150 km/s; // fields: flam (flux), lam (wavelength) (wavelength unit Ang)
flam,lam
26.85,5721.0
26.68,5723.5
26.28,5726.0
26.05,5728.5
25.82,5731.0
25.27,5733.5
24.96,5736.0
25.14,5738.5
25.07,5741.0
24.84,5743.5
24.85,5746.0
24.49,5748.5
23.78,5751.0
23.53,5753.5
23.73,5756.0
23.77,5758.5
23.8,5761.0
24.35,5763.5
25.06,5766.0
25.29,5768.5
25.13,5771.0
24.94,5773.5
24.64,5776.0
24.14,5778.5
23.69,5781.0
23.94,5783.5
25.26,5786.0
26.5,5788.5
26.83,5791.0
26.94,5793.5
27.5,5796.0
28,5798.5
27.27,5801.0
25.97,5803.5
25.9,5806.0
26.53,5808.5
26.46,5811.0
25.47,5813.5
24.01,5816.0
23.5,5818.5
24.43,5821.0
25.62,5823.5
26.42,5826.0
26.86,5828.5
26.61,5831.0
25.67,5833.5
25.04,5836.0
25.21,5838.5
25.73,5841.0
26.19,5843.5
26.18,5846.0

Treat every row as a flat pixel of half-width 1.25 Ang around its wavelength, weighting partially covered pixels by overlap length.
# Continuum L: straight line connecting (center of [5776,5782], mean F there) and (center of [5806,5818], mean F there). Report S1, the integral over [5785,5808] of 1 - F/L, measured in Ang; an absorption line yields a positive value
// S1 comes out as -1.7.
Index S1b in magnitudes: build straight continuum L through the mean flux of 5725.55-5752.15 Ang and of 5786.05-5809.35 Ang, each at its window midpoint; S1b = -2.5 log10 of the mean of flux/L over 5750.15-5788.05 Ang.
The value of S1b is 0.07 mag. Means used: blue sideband 25.1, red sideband 26.8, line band 24.4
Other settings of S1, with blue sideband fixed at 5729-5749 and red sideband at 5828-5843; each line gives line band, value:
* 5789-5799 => -0.66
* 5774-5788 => 0.52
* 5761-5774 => 0.25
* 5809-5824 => 0.42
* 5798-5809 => -0.46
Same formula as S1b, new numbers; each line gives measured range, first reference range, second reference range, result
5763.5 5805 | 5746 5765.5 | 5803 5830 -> -0.04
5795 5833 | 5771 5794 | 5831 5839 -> -0.03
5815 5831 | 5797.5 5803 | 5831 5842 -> 0.04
